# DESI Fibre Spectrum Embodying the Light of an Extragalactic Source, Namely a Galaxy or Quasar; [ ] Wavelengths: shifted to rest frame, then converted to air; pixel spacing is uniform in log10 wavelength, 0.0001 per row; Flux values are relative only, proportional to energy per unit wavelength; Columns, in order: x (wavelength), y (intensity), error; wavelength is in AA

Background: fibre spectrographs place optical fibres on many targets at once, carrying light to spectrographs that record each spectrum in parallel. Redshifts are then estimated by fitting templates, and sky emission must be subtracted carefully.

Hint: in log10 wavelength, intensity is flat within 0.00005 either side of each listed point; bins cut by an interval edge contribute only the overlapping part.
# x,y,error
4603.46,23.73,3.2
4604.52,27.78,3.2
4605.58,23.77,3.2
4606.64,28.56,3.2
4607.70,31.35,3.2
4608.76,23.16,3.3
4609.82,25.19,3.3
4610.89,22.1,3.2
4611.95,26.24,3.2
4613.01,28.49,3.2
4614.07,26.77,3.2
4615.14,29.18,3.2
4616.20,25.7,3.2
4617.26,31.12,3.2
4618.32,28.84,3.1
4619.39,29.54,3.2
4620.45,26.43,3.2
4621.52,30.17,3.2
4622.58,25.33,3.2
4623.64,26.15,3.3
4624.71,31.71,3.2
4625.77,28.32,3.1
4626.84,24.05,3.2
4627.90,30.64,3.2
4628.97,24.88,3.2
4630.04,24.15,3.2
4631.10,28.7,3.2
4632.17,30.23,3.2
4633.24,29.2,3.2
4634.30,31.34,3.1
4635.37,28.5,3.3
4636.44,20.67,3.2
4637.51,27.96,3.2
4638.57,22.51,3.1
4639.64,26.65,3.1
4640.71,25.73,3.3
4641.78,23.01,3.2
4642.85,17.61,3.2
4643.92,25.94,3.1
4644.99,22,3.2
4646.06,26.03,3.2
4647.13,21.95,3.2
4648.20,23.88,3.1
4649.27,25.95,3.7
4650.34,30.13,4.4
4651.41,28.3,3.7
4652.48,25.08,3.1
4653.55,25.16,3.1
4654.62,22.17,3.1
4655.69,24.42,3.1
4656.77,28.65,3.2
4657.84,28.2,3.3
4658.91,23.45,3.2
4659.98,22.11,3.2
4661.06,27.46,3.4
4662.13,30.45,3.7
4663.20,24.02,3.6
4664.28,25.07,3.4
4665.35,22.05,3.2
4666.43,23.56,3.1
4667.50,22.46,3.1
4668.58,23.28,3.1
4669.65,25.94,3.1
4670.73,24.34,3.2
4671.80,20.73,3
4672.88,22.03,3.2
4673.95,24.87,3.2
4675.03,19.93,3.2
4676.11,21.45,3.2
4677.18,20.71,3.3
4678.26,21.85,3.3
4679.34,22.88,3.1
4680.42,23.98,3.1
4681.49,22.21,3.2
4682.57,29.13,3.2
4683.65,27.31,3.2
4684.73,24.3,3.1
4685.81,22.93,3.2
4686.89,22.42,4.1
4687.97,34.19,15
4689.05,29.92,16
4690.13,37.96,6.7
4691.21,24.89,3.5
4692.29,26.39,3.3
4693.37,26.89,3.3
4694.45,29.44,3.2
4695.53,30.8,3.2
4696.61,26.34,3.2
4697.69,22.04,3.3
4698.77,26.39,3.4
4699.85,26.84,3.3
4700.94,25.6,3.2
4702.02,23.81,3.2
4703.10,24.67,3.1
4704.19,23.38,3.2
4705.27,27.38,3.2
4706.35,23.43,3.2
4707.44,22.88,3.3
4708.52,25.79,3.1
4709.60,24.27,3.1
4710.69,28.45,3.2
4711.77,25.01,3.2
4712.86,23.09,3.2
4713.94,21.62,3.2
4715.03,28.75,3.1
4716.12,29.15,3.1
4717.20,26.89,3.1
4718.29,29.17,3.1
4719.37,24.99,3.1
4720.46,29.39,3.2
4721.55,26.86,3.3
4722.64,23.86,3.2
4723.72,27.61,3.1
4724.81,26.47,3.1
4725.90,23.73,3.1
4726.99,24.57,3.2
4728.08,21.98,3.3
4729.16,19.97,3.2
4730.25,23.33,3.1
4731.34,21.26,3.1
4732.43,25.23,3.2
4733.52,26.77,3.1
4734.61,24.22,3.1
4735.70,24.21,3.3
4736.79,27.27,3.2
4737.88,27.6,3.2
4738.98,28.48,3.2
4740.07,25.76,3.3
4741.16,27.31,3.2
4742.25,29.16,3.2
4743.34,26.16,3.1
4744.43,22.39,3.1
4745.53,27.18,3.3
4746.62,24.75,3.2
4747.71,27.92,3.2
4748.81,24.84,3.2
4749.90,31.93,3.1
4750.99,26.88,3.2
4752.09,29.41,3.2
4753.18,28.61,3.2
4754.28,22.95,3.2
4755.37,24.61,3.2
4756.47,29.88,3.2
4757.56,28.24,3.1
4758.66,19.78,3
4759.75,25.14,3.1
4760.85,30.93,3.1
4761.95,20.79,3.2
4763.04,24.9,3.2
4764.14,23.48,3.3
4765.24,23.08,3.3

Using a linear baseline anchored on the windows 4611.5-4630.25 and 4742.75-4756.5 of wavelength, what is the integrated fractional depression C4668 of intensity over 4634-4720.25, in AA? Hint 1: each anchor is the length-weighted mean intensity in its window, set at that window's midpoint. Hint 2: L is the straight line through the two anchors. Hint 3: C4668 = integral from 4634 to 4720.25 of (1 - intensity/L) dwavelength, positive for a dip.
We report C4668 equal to 6.1 AA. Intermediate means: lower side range 27.7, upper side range 26.6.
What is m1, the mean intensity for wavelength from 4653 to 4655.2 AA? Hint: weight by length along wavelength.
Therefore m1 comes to 23.7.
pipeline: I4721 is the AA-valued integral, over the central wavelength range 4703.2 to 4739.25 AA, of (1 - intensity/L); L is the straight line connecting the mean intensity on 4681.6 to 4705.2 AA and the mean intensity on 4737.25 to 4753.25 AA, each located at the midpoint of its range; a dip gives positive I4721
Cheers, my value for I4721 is 2.3 AA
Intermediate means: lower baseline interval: 26.9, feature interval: 25.3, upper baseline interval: 27.2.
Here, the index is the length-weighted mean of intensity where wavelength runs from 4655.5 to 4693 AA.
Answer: 25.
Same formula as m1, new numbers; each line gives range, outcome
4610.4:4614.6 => 26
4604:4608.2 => 27.9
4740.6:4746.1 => 26.4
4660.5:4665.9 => 25.8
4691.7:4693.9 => 26.6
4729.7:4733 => 23.3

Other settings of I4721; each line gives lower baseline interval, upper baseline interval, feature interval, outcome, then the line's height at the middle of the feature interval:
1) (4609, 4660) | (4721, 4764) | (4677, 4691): -0.1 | 26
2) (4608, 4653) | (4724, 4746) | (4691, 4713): -0.1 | 25.6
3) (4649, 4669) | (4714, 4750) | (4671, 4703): 0.2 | 25.6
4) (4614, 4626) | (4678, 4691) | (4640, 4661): 2.1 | 27.5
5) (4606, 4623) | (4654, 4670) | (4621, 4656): 0.1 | 26.1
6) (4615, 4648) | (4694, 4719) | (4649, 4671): 0.8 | 26.3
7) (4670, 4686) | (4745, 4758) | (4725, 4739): 1.0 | 26.2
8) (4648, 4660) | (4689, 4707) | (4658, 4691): 1.8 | 26.3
